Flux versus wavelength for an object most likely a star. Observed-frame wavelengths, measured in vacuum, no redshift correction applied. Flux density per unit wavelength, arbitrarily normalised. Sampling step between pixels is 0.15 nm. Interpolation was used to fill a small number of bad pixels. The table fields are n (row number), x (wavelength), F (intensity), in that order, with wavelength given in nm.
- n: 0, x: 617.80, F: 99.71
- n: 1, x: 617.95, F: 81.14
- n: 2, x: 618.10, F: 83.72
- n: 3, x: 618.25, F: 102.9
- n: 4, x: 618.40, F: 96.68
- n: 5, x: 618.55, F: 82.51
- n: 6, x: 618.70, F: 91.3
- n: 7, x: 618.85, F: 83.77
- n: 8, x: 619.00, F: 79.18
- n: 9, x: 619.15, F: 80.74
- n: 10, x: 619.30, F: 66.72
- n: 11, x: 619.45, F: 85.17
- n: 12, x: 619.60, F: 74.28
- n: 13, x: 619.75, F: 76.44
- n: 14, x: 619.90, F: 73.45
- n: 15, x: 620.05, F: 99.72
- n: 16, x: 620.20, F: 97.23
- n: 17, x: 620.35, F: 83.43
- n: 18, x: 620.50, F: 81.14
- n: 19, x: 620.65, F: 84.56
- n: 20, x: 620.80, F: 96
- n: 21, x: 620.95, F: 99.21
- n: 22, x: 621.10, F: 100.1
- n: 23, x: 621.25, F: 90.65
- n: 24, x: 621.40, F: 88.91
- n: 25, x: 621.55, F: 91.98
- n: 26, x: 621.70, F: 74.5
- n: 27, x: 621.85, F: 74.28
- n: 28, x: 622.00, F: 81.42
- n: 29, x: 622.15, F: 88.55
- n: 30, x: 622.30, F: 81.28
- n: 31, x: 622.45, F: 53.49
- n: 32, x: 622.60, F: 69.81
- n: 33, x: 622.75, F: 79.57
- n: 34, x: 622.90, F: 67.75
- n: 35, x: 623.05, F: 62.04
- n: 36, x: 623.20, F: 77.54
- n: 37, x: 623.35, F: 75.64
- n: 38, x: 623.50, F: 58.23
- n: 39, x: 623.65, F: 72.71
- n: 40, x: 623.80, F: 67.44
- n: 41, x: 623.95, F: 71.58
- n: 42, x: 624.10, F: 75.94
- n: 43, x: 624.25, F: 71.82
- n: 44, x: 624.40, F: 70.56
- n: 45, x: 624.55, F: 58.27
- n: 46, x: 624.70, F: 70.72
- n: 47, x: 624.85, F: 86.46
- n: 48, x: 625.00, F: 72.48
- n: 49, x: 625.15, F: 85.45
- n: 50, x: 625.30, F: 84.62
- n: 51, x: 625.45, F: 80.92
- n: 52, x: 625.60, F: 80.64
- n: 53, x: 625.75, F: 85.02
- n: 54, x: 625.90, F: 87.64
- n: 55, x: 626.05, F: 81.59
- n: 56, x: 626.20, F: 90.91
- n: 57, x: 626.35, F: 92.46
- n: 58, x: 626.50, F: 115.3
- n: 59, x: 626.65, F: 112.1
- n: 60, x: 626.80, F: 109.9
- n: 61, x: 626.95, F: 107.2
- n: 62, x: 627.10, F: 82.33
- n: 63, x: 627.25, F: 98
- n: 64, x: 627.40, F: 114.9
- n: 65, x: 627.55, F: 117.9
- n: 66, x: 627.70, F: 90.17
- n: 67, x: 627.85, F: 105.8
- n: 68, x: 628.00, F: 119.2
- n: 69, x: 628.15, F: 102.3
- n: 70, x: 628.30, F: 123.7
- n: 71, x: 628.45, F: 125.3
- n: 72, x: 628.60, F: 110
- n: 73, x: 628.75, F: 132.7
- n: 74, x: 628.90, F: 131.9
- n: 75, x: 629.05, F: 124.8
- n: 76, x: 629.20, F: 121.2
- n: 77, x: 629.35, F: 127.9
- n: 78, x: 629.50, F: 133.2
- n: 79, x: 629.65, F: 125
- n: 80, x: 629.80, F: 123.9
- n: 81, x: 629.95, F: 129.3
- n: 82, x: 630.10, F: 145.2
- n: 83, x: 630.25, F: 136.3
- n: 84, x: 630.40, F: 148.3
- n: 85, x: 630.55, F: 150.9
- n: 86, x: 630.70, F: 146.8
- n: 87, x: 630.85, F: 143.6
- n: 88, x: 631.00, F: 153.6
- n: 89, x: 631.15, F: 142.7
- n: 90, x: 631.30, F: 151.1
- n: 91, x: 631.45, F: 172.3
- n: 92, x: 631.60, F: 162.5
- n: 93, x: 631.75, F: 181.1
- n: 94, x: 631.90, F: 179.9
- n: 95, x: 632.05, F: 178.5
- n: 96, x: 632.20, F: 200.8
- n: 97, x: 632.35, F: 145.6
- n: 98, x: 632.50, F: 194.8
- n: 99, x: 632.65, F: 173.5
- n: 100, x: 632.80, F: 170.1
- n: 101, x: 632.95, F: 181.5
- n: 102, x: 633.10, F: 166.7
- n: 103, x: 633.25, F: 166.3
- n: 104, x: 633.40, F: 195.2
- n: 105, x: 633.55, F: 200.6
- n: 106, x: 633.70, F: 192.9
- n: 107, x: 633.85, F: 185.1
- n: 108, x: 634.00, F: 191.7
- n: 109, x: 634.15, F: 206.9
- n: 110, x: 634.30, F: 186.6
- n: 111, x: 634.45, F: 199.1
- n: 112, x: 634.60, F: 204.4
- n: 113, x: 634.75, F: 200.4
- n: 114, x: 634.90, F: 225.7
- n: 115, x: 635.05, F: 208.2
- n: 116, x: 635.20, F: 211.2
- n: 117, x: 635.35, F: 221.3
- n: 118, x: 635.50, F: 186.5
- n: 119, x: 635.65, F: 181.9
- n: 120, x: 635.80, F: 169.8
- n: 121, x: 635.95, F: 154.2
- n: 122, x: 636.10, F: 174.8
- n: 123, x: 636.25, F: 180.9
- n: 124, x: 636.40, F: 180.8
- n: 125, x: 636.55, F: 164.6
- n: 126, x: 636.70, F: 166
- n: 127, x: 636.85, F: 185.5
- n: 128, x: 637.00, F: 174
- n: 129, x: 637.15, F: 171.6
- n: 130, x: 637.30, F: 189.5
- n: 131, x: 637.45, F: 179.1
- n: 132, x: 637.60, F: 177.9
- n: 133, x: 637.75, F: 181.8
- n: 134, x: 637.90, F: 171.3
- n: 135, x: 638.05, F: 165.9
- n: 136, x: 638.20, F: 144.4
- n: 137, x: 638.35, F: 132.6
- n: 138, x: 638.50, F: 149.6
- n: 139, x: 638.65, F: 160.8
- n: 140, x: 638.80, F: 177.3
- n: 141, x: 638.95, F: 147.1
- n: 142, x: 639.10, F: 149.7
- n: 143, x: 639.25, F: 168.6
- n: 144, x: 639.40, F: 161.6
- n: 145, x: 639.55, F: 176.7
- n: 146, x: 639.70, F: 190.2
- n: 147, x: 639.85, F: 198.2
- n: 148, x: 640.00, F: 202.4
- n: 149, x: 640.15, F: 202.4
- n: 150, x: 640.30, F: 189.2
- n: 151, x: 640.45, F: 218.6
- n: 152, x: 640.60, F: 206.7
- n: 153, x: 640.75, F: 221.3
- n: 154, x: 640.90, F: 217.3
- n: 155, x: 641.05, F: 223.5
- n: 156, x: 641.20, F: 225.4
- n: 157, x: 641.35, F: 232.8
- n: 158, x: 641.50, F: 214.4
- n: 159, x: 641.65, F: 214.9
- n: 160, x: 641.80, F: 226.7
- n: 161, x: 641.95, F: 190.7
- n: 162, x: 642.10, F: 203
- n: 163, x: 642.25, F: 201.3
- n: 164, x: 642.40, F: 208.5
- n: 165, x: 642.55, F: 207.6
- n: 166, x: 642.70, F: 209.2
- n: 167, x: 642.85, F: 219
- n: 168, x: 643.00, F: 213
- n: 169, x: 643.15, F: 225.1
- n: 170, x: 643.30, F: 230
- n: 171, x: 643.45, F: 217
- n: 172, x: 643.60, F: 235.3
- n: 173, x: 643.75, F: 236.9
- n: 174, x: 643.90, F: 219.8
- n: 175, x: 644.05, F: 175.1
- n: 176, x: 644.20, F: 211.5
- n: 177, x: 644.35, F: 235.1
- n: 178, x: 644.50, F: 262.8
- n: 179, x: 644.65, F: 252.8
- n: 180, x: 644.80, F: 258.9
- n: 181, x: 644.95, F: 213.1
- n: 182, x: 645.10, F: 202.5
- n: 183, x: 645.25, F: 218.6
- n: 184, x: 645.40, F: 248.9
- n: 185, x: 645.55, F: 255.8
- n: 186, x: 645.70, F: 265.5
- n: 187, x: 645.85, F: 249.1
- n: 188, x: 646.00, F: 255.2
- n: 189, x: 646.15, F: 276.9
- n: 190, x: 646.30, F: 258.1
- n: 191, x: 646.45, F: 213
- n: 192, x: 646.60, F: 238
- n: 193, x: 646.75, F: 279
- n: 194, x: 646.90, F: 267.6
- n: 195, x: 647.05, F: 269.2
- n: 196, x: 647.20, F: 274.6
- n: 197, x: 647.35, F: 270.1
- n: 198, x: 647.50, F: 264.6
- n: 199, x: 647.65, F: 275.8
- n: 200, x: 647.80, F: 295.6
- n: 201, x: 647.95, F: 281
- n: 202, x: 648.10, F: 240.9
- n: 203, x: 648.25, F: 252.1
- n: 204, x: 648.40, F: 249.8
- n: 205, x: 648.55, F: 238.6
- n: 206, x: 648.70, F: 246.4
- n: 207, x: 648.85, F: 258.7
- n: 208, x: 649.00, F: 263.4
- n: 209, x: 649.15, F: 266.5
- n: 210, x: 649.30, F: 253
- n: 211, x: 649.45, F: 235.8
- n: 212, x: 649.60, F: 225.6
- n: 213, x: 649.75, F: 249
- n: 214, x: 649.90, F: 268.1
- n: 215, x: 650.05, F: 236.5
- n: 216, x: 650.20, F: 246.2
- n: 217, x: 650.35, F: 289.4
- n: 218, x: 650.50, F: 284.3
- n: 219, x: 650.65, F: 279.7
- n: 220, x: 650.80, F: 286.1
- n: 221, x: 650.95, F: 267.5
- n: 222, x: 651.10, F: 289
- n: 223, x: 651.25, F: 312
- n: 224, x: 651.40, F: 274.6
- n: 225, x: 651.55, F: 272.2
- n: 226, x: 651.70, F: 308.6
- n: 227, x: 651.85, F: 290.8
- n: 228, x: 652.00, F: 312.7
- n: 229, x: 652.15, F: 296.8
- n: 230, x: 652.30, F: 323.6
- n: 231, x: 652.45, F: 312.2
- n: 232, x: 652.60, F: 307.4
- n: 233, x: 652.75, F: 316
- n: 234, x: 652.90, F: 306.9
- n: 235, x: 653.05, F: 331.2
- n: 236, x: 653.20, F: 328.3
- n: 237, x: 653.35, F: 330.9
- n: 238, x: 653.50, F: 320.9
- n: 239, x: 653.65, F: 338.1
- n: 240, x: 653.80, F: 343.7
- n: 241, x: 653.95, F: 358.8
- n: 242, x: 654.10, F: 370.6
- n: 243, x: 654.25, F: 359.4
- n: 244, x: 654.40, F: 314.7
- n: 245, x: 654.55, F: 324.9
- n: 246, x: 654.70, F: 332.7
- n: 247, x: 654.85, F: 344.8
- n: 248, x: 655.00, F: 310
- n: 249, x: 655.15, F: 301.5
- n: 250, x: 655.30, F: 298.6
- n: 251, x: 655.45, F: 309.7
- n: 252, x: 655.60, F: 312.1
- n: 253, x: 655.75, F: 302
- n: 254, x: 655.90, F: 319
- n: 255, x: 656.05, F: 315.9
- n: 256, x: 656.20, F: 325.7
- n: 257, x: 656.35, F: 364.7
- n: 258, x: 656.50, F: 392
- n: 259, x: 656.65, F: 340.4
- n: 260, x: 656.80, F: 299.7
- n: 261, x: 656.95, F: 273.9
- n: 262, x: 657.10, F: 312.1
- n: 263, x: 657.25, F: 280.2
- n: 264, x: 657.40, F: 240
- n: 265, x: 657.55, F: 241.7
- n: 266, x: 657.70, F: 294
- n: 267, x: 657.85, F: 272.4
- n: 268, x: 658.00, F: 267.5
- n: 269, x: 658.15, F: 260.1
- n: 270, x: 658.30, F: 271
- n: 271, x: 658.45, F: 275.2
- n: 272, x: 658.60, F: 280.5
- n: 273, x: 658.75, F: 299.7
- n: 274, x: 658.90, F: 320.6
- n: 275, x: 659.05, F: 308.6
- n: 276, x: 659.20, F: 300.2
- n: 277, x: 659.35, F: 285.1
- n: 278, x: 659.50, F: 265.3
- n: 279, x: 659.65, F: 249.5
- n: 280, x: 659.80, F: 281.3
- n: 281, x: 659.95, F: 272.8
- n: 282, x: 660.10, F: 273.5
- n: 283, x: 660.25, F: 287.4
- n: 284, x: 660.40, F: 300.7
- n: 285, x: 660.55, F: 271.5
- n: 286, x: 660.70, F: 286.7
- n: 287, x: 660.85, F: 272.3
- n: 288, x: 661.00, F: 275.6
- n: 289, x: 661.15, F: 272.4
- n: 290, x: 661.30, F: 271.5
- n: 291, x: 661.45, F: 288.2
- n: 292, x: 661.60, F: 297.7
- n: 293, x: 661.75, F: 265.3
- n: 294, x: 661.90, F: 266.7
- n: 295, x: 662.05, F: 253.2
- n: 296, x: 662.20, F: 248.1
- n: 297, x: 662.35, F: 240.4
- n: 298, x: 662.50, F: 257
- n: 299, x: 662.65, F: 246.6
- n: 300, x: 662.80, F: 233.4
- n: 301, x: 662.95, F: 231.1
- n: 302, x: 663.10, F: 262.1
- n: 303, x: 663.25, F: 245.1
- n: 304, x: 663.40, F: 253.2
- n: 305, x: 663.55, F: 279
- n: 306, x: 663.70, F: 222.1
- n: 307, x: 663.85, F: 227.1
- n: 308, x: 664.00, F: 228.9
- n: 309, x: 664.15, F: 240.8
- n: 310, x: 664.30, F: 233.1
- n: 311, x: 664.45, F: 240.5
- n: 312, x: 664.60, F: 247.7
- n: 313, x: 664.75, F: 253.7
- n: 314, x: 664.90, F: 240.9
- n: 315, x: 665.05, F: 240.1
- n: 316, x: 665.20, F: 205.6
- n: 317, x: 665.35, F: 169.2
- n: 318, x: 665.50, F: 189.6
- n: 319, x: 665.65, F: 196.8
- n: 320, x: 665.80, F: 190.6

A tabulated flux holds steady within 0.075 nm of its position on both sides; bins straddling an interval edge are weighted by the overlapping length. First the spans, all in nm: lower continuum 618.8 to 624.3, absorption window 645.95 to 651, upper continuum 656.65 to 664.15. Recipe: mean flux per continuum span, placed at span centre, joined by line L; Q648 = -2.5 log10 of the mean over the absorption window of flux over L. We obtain -0.227 mag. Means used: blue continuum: 79.4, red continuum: 270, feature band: 260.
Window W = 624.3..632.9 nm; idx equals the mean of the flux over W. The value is 123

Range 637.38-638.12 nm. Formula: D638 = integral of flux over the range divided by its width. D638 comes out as 175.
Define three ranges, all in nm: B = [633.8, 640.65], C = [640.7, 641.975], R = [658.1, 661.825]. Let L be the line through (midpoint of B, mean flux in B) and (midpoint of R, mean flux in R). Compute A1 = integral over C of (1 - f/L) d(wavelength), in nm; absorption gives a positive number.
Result -0.13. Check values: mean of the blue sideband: 182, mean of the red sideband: 281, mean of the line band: 220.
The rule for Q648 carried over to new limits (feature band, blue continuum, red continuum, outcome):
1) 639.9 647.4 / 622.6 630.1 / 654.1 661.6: -0.11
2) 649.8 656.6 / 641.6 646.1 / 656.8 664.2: -0.24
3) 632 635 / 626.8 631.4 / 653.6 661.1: -0.23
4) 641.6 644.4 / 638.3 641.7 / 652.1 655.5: 0.03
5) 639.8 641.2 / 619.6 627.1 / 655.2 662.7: -0.16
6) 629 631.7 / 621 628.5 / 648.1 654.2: -0.10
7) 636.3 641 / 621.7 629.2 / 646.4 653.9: 0.08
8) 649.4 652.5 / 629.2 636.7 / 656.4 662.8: -0.14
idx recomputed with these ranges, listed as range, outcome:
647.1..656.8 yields 297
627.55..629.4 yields 118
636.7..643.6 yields 193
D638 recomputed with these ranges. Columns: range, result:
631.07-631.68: 157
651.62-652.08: 304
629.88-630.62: 142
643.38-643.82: 230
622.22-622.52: 68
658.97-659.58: 290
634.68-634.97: 213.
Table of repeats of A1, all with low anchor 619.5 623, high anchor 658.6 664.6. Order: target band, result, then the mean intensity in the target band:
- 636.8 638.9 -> -0.14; 168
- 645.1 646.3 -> -0.35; 250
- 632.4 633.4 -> -0.30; 176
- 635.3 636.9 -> -0.30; 178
